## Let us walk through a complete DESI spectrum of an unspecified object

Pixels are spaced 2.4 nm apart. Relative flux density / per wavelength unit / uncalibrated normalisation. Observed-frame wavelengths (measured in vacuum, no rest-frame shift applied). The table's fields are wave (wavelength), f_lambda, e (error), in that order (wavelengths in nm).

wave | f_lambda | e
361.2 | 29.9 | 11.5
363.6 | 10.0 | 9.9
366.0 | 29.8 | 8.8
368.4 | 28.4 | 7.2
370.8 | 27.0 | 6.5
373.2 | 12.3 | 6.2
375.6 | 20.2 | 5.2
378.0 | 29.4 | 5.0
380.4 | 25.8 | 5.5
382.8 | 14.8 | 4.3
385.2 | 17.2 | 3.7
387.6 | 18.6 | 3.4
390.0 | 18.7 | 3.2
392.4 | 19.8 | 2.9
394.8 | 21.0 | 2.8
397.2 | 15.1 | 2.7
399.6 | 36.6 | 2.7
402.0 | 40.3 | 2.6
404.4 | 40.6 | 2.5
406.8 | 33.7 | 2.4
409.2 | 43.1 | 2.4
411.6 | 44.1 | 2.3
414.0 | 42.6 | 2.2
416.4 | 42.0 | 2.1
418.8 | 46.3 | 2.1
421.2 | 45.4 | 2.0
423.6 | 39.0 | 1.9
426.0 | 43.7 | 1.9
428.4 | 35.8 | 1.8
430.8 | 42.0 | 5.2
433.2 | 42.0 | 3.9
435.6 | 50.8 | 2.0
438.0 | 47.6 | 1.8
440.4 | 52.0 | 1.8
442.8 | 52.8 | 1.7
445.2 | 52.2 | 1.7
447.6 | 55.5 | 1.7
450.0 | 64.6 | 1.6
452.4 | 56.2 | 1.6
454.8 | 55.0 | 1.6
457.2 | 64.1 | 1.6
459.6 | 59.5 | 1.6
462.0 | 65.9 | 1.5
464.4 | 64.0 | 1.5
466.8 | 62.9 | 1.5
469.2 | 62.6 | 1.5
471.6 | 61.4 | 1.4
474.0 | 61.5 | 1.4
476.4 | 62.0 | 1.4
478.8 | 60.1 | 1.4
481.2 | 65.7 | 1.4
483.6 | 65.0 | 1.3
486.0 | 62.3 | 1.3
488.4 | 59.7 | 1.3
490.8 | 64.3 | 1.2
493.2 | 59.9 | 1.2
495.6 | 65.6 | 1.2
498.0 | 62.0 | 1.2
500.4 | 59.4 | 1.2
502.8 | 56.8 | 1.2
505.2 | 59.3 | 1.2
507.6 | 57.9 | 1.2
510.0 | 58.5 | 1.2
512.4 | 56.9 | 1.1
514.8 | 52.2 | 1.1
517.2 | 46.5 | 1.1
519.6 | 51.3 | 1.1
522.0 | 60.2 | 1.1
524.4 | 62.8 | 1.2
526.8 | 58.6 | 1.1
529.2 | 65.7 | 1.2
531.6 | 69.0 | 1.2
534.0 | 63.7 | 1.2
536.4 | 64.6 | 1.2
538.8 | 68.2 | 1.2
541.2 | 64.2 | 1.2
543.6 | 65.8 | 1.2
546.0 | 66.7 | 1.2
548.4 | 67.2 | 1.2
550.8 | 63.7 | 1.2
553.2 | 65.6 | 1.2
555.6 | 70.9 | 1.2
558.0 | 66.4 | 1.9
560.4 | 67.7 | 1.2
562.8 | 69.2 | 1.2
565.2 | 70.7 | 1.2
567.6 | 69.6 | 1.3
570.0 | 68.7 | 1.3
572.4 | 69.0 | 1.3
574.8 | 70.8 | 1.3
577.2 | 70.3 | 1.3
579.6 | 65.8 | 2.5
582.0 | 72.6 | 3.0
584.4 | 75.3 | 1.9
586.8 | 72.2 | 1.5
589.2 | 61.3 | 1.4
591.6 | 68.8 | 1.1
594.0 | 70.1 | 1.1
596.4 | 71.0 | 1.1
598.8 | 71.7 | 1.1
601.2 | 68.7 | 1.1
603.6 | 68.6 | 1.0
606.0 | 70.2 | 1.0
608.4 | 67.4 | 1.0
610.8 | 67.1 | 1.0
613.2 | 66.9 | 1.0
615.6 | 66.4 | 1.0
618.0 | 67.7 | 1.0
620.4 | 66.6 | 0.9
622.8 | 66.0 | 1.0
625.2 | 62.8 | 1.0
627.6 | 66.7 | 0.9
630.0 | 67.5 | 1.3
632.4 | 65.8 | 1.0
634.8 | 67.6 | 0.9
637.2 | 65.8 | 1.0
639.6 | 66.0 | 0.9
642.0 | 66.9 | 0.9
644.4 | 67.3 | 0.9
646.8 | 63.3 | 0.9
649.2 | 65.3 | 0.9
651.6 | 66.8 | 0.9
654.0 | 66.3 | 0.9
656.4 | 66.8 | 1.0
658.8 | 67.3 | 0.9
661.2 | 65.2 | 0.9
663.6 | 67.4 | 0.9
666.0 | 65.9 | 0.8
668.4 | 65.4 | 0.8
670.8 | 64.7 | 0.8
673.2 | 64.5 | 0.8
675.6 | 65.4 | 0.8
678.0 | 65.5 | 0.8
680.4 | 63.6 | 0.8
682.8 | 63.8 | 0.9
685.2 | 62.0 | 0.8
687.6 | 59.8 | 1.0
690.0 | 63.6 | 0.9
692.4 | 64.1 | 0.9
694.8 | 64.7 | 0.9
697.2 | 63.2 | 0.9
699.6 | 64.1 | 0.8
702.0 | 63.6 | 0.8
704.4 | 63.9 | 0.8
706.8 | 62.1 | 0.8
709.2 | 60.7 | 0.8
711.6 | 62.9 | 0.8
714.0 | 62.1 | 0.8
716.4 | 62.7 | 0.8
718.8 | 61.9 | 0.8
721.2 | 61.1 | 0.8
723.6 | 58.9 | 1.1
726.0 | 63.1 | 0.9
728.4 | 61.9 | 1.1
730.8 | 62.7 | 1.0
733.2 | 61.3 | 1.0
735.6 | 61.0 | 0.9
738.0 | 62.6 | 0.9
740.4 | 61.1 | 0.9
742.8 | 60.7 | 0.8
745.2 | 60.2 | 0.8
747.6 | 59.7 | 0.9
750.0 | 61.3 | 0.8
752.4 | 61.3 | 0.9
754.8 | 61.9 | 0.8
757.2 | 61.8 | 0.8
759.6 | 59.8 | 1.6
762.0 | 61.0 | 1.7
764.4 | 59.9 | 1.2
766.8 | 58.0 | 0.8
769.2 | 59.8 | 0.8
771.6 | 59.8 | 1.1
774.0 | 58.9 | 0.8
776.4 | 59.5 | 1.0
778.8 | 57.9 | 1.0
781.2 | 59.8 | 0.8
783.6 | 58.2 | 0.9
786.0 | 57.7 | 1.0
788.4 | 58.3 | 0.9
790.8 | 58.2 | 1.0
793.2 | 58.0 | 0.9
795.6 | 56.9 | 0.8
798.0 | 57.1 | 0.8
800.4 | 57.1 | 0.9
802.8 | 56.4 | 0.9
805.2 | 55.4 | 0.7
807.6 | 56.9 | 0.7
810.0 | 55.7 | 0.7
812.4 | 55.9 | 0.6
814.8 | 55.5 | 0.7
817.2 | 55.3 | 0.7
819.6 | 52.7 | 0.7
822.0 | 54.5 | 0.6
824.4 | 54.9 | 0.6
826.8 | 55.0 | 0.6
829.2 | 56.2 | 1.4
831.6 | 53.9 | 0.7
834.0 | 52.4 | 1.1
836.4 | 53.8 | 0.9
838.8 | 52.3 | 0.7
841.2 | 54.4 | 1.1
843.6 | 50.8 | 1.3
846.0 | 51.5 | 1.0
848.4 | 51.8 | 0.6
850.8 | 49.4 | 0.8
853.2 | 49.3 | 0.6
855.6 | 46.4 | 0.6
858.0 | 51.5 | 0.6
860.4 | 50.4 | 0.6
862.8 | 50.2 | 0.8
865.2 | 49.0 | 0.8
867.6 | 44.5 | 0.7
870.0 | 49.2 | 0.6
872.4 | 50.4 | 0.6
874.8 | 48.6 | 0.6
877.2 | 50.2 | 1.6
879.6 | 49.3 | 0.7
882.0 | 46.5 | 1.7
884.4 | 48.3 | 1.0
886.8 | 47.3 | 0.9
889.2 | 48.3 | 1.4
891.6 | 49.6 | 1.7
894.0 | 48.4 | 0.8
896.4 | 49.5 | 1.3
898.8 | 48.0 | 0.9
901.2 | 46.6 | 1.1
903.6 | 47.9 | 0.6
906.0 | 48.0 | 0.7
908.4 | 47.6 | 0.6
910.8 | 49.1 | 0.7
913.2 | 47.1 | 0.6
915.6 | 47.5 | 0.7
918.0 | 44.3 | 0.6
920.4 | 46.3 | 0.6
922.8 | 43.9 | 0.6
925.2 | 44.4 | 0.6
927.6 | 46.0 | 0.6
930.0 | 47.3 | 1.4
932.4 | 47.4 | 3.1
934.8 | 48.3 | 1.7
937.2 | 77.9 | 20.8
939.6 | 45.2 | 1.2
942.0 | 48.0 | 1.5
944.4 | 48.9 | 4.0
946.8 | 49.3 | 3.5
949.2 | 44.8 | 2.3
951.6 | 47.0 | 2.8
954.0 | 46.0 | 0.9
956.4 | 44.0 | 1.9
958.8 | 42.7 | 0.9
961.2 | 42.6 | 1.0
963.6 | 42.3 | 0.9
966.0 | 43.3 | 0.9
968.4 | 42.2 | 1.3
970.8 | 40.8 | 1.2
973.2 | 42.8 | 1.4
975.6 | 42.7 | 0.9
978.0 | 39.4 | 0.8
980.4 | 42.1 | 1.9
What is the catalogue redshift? 0.00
